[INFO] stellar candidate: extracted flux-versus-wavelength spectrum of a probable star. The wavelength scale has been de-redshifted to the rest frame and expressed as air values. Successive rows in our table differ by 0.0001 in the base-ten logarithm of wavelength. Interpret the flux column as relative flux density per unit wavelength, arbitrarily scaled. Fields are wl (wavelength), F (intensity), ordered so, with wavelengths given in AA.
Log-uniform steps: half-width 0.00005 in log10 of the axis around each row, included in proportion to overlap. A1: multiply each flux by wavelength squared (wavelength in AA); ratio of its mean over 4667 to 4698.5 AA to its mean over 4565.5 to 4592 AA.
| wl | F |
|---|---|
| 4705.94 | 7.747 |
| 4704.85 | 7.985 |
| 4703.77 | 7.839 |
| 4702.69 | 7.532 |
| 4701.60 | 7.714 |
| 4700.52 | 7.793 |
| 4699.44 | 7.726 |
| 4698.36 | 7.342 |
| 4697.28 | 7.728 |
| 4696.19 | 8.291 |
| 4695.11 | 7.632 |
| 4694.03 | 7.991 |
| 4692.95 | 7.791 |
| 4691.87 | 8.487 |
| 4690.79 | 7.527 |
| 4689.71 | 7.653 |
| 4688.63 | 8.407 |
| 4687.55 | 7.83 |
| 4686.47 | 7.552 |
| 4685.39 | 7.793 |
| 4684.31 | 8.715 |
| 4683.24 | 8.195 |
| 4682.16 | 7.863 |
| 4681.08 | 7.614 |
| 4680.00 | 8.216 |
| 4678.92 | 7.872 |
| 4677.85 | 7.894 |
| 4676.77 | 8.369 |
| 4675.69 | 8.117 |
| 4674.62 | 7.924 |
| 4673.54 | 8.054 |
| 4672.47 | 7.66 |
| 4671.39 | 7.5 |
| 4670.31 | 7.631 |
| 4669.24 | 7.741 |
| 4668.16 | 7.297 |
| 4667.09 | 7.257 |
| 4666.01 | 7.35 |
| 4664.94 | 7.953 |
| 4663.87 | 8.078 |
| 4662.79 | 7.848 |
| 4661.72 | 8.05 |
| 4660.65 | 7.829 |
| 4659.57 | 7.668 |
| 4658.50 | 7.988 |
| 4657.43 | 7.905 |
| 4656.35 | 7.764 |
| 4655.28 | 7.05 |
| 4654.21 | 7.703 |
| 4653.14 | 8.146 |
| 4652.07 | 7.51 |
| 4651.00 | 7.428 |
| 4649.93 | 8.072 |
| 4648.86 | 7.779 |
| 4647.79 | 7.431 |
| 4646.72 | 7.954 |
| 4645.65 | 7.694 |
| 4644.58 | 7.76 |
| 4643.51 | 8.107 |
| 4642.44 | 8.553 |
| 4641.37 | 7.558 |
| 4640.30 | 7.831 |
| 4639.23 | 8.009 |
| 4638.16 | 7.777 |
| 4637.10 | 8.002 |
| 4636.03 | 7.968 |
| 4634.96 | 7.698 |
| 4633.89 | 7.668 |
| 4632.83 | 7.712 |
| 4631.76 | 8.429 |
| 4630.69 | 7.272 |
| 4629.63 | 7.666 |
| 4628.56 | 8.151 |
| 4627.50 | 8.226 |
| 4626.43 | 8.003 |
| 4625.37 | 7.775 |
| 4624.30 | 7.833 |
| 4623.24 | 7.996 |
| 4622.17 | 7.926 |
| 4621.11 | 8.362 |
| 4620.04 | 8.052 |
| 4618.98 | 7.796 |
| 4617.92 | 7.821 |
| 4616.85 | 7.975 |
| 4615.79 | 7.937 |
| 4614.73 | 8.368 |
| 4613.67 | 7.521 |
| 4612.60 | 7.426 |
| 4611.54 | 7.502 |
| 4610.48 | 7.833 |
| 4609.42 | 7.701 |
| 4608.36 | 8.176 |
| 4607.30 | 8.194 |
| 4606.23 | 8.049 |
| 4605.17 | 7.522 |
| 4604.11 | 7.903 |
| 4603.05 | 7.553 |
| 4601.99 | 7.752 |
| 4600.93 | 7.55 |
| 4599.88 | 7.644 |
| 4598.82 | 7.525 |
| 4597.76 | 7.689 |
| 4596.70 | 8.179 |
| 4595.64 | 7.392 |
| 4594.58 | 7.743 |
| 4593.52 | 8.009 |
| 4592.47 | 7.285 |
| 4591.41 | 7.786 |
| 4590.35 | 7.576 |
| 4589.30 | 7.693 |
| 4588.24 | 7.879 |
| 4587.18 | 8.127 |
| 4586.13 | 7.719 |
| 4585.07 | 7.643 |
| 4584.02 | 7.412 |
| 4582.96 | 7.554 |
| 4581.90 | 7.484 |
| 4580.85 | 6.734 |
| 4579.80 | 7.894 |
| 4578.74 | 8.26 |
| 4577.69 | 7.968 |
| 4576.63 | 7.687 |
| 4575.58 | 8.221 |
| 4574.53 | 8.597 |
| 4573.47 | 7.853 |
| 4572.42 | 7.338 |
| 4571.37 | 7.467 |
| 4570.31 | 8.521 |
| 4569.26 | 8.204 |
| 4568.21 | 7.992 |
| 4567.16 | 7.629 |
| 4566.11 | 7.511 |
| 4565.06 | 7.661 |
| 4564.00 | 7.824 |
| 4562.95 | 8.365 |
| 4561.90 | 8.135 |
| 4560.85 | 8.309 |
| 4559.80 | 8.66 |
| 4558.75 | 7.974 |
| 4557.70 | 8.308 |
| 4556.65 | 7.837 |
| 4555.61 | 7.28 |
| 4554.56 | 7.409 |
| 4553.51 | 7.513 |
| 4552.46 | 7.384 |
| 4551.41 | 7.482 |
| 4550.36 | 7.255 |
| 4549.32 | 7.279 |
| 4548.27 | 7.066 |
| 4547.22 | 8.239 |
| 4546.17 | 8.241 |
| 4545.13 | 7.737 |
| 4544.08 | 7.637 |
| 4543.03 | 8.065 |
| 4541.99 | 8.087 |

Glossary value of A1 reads 1.06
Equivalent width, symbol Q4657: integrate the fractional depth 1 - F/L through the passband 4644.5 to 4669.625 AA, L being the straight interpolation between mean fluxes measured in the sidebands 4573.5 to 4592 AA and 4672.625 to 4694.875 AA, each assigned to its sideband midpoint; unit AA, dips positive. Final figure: 0.67 AA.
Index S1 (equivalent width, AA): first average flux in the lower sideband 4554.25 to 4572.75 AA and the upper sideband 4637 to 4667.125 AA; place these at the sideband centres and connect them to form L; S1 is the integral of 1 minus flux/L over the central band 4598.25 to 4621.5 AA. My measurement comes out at 0.1 AA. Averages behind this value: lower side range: 7.93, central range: 7.82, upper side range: 7.8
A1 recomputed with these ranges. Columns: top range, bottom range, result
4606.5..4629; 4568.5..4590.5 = 1.03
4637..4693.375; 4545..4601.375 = 1.05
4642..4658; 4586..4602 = 1.03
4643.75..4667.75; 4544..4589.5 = 1.03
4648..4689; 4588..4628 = 1.03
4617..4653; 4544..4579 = 1.04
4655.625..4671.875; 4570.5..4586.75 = 1.03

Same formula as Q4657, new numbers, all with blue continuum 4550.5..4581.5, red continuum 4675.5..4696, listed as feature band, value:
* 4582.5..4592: 0.2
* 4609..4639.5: 0.1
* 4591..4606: 0.4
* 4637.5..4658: 0.4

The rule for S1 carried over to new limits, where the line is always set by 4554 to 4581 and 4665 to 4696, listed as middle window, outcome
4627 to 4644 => -0.1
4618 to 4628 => -0.1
